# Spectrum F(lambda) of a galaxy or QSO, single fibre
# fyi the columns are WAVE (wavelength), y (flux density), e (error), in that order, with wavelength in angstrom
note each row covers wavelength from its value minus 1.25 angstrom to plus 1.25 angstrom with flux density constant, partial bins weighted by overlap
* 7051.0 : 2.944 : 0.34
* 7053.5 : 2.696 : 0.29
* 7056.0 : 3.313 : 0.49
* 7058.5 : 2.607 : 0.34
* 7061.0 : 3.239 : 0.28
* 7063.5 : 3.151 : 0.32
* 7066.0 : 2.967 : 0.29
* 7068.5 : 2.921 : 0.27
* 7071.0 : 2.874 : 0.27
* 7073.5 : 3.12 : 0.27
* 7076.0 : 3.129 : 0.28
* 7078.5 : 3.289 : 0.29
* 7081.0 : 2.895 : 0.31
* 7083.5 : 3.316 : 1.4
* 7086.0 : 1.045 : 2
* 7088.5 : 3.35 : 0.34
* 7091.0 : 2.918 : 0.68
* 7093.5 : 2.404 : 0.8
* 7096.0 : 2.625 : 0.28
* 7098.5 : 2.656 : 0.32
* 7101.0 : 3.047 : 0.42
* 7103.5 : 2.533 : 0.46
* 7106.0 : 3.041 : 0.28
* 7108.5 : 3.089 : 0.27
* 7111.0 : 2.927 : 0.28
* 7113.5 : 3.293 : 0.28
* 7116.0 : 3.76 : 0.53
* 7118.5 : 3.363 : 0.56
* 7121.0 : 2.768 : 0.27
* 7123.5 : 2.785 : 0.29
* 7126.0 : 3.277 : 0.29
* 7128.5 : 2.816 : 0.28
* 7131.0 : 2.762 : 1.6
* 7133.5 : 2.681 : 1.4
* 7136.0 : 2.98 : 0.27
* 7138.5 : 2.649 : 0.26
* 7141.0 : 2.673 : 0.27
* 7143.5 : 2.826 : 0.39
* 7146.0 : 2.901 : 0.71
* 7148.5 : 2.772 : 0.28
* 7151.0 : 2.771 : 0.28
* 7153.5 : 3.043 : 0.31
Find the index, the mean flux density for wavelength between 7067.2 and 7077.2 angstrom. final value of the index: 3.01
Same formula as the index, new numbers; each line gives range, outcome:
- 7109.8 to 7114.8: 3.12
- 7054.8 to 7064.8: 3.08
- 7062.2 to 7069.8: 3.01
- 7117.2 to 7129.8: 3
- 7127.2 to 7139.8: 2.78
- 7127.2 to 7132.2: 2.79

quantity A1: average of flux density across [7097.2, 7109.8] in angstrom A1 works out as 2.87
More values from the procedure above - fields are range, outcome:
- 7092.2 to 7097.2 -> 2.52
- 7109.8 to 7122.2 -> 3.23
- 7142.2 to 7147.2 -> 2.86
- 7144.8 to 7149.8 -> 2.84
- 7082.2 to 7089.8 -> 2.57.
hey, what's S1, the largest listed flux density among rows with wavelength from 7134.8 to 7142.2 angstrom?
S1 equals 2.98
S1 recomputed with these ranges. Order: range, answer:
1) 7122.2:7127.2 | 3.277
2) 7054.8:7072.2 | 3.313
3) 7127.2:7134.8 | 2.816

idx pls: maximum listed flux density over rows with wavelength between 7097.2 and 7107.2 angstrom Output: 3.047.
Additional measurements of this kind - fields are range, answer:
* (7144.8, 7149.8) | 2.901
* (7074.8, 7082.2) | 3.289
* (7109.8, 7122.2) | 3.76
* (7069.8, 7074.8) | 3.12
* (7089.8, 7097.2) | 2.918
